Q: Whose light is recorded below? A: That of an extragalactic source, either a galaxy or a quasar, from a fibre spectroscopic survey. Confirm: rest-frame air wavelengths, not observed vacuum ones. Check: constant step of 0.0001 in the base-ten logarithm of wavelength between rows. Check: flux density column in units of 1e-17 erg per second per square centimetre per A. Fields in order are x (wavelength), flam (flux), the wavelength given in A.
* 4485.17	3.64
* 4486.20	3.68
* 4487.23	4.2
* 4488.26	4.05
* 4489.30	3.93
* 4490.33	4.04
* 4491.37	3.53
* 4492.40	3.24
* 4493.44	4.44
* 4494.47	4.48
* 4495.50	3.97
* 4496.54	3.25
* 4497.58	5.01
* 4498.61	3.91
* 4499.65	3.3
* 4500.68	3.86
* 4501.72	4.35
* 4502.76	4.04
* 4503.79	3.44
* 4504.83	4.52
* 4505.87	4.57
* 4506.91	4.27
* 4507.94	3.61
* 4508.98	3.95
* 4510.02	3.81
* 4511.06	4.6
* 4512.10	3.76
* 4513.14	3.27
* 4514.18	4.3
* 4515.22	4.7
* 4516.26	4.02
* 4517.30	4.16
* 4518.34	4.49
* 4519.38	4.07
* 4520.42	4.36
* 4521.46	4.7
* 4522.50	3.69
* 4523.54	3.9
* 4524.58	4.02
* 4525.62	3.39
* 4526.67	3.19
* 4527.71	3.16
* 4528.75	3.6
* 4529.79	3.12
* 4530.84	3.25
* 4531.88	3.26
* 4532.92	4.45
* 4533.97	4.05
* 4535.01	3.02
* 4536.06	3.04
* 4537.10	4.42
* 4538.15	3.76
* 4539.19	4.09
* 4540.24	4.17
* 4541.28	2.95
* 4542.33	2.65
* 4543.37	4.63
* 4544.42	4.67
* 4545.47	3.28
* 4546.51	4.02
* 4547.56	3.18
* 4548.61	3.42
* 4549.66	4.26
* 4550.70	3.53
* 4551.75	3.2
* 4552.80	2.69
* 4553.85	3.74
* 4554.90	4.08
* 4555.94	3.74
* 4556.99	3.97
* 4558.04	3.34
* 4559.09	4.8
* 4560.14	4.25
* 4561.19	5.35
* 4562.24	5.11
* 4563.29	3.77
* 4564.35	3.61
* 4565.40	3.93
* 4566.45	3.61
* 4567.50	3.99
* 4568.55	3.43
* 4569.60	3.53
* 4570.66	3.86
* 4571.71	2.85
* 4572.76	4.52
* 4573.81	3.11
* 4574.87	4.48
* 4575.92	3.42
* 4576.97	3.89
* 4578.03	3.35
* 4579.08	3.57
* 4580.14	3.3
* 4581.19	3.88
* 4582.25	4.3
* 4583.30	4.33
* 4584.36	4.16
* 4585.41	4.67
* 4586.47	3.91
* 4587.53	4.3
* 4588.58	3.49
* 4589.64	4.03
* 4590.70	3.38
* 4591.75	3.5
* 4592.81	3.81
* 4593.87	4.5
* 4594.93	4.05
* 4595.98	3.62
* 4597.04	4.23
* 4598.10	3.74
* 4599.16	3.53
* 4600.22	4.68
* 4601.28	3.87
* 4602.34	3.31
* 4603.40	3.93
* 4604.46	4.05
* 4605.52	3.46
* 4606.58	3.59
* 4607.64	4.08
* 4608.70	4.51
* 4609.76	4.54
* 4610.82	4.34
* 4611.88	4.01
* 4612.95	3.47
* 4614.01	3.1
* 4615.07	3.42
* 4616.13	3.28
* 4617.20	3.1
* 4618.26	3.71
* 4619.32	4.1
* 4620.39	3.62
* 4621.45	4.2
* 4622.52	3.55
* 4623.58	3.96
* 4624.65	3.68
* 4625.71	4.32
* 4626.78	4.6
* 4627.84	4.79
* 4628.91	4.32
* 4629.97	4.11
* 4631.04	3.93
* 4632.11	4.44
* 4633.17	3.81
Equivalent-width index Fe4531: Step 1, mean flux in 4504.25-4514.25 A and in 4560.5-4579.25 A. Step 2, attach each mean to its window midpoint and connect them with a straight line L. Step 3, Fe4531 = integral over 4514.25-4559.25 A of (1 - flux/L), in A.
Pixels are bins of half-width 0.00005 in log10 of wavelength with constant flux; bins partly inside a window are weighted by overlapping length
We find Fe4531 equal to 2.22 A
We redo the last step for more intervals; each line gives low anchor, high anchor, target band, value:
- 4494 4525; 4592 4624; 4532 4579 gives 2.1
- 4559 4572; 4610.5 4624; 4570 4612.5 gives -0.8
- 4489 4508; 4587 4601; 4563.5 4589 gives 0.7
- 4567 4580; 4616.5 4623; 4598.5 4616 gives -0.8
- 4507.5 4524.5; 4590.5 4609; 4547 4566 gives 0.5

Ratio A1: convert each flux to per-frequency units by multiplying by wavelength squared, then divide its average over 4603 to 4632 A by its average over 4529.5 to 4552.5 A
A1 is 1.1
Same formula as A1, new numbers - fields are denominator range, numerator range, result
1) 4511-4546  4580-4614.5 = 1.06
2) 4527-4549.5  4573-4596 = 1.09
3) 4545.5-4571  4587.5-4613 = 1.04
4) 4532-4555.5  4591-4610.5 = 1.10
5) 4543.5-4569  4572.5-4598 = 1.02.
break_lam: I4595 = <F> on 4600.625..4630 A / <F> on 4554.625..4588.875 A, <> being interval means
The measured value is 1.0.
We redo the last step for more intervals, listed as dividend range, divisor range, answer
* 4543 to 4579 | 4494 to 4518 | 0.95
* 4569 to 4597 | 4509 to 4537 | 1.00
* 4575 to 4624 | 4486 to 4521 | 0.95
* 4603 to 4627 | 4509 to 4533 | 0.99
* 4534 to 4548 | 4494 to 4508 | 0.91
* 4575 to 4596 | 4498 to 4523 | 0.95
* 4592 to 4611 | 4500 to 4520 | 0.97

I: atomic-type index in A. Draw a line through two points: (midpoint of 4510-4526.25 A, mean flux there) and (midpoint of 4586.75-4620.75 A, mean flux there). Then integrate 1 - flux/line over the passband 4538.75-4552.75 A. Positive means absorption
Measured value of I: 1.2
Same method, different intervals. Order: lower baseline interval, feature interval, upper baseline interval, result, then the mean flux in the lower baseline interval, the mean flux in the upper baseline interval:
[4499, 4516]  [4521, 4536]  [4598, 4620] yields 1.39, 4.02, 3.8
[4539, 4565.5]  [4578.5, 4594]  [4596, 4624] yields -0.37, 3.86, 3.82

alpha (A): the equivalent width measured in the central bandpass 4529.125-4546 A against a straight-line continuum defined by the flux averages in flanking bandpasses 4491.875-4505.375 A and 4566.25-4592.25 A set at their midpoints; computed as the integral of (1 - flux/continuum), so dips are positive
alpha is 1.0 A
